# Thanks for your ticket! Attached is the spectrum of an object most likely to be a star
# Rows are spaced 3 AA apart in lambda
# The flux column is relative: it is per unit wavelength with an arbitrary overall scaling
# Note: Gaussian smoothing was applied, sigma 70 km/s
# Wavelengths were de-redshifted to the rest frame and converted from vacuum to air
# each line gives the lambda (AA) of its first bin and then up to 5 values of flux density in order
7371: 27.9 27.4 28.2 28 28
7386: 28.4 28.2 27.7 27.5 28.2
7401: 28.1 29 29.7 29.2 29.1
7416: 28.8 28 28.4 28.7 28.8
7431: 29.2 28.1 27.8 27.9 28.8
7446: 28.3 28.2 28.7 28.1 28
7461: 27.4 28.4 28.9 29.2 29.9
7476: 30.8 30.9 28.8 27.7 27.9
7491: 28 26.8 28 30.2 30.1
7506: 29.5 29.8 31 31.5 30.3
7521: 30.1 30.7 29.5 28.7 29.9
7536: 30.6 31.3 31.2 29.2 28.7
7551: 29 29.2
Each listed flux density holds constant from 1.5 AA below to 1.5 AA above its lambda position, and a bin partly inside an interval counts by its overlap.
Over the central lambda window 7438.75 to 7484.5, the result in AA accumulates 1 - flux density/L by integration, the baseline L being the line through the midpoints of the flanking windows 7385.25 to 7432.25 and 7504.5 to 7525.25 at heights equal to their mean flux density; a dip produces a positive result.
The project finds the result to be 1.1 AA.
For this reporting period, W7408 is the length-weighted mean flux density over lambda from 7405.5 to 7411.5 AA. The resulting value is 29.4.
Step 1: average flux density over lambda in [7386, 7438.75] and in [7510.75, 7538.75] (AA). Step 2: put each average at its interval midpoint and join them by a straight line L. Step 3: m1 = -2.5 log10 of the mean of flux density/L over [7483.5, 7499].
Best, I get 0.08 mag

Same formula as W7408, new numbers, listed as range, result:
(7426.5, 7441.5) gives 28.4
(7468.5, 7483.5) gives 29.9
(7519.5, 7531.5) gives 29.8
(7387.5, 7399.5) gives 27.9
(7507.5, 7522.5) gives 30.5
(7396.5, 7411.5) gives 28.8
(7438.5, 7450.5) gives 28.3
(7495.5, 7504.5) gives 29.4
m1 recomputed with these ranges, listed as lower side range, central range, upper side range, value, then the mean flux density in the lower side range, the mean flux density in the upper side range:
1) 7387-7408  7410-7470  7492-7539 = 0.02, 28.3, 29.8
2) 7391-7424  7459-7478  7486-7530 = 0.00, 28.5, 29.5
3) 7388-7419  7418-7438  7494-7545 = 0.01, 28.5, 30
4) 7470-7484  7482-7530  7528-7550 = 0.02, 29.9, 29.9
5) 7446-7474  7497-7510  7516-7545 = 0.00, 28.5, 30.2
